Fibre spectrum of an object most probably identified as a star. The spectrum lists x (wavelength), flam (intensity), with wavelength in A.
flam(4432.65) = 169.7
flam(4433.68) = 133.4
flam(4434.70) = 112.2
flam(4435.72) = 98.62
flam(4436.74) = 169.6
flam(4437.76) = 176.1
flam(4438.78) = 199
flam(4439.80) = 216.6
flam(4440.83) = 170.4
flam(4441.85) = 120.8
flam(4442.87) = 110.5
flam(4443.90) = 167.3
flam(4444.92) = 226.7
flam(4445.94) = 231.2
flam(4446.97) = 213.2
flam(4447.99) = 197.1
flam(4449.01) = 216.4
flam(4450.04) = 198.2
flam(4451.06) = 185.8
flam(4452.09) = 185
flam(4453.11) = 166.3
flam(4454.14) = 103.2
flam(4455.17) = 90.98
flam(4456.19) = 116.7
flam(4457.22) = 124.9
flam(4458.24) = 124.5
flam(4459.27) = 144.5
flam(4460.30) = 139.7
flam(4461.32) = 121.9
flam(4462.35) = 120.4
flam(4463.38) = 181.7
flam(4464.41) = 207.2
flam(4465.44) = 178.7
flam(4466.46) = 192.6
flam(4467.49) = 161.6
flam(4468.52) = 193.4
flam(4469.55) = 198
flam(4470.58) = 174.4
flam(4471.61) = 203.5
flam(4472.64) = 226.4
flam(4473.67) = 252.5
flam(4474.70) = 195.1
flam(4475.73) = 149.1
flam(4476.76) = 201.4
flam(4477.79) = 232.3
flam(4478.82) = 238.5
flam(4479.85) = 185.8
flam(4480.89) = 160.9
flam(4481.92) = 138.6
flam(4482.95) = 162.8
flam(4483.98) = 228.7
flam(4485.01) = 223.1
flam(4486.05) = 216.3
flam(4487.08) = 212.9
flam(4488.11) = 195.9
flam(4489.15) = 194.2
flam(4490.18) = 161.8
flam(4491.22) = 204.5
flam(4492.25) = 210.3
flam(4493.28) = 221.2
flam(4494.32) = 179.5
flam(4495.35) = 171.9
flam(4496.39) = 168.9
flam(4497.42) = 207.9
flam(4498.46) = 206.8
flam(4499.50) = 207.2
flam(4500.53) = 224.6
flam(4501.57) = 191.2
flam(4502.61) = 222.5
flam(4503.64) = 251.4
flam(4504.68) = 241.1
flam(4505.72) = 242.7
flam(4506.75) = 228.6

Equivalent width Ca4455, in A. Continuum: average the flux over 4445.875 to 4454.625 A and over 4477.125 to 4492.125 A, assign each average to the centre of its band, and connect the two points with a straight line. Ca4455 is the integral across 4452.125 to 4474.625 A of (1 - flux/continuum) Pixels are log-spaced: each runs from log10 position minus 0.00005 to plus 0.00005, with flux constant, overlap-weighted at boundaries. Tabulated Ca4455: 3.2 A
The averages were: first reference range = 187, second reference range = 197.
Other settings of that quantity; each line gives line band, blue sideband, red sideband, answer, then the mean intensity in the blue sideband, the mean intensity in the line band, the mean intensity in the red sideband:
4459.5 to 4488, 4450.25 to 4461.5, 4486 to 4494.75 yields -3.10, 139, 189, 199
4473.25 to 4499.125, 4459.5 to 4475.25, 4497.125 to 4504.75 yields 0.67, 182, 197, 218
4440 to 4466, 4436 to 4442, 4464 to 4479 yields 3.23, 176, 162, 199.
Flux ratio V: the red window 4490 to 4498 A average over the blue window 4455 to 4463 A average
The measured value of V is 1.53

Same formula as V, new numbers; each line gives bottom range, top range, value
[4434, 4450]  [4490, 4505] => 1.17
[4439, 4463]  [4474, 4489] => 1.22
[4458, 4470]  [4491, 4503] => 1.22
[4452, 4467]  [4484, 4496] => 1.37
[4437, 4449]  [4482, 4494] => 1.08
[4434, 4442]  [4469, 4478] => 1.27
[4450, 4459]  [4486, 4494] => 1.42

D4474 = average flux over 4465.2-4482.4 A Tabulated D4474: 193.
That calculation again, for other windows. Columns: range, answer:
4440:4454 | 182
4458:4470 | 164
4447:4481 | 176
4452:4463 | 129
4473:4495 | 198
